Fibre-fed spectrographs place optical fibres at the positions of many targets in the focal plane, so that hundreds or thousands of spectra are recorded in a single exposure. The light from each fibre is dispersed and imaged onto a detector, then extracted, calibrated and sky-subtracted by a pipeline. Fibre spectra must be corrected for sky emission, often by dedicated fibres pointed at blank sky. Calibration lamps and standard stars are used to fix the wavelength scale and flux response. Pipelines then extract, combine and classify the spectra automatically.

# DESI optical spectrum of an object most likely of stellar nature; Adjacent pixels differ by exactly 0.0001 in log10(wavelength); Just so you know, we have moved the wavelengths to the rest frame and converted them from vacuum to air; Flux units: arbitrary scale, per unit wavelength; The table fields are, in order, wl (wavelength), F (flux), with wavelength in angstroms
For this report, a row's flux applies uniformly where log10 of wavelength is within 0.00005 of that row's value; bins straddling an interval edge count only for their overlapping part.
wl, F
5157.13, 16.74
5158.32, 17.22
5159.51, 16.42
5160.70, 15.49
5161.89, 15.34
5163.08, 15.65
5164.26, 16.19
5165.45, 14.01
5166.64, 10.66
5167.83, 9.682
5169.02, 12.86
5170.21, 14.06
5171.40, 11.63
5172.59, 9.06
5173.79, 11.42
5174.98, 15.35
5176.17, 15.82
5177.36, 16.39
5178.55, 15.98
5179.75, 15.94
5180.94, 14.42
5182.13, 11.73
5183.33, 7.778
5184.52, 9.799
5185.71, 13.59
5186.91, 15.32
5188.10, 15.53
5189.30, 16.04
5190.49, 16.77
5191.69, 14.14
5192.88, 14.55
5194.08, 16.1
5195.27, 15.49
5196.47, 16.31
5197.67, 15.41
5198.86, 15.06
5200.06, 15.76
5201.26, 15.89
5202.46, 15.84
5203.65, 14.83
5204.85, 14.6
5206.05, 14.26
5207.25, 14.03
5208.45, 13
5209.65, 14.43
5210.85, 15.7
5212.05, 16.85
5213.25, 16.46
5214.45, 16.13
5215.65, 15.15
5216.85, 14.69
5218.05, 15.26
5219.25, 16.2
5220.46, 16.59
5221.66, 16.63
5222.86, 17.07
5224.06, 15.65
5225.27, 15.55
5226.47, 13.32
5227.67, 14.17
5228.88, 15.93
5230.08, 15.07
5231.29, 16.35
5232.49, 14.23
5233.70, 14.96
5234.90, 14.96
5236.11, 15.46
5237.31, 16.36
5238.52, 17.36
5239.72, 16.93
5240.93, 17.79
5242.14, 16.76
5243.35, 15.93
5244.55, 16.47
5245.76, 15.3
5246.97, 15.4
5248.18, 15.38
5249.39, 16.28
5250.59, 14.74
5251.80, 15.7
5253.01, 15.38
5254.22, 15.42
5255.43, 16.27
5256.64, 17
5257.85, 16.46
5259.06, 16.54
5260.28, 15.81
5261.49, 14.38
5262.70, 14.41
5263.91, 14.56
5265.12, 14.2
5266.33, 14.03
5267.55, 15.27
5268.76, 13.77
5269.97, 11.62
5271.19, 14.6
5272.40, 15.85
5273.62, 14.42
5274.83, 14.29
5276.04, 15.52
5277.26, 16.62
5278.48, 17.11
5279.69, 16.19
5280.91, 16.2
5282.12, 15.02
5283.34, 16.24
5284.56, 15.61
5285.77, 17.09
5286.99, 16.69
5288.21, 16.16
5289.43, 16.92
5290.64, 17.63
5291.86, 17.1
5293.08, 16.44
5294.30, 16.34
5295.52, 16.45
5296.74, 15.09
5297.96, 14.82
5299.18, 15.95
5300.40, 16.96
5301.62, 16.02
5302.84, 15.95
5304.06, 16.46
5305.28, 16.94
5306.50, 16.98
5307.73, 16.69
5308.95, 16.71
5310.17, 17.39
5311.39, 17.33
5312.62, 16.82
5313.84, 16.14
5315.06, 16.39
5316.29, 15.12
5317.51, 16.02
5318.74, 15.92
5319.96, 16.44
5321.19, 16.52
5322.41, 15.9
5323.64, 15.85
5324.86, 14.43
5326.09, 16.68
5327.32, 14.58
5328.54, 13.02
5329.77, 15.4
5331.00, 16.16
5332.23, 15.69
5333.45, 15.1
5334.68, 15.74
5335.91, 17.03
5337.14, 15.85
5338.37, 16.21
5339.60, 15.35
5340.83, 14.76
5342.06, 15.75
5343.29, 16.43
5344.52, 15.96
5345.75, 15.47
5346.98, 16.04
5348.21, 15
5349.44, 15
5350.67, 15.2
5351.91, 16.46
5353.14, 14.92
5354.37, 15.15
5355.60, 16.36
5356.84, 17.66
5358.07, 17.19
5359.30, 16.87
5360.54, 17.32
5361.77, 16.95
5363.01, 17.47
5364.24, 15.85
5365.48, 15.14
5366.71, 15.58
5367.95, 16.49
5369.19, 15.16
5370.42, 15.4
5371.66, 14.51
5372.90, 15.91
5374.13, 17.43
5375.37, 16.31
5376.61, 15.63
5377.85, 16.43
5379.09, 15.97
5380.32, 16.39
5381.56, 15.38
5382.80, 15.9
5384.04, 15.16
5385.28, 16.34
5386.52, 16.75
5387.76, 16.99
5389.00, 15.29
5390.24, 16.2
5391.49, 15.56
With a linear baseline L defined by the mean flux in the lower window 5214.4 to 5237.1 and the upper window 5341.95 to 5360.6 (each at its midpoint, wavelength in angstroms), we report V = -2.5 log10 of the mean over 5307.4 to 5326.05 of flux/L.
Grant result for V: -0.03 mag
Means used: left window 15.4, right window 16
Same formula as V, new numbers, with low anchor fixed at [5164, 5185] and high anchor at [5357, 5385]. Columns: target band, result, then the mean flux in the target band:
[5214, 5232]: -0.14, 15.6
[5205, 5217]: -0.12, 15.1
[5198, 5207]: -0.14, 15.1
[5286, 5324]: -0.09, 16.4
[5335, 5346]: -0.02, 15.9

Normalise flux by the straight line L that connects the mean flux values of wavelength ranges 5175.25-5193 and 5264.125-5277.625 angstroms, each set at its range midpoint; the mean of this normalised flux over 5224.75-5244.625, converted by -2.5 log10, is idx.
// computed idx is -0.09 mag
